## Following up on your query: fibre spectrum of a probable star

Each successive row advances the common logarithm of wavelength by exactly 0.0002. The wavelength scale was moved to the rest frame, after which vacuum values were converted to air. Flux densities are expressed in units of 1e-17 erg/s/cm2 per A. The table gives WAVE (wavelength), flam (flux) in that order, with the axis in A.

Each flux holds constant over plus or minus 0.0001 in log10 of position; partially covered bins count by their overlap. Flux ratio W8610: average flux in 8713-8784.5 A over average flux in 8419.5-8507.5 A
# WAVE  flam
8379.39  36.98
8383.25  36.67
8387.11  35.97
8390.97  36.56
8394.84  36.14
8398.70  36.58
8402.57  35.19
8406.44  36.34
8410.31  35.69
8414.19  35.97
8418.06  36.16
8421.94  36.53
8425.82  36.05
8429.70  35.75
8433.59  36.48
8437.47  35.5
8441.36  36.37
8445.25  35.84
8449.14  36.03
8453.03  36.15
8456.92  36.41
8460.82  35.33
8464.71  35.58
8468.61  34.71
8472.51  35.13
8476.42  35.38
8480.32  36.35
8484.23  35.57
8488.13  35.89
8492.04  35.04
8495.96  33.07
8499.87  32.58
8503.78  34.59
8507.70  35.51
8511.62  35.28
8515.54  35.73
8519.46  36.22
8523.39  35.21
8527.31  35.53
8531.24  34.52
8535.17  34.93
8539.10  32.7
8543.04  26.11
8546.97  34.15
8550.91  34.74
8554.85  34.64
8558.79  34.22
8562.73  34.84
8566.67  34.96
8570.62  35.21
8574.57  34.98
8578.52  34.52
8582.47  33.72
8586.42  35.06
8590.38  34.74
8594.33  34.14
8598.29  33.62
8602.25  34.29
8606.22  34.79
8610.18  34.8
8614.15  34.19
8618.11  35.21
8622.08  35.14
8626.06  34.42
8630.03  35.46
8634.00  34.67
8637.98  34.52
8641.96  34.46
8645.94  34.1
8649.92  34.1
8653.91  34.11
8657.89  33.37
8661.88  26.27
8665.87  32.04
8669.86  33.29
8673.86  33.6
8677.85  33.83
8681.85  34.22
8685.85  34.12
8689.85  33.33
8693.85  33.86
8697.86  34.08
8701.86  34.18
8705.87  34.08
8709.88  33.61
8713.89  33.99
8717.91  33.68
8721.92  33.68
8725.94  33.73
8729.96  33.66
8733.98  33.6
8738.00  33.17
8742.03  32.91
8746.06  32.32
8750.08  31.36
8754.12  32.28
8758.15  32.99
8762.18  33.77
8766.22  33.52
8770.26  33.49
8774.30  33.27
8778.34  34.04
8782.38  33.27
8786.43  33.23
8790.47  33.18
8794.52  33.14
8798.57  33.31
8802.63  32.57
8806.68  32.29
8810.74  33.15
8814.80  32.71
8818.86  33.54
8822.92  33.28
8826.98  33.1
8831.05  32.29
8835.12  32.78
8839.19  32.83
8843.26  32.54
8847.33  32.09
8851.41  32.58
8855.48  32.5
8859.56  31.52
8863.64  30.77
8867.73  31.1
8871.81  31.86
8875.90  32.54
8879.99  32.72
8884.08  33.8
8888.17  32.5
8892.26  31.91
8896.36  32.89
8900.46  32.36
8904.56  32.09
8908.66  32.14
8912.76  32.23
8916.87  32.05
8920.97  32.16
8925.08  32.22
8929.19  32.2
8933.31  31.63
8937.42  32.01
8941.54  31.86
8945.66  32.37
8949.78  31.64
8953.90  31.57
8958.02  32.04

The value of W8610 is 0.94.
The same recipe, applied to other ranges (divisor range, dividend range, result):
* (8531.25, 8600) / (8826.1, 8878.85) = 0.95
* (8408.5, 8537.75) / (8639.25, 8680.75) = 0.93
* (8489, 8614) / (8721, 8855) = 0.96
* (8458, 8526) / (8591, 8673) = 0.96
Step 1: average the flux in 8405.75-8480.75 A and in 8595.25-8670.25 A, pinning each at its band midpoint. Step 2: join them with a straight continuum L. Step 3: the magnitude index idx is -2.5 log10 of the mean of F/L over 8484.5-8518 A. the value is 0.01 mag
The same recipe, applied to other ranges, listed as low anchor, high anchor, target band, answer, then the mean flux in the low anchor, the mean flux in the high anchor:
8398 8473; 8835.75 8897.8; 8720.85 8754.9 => 0.01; 35.9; 32.3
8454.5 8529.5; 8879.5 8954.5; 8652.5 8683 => 0.05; 35.2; 32.2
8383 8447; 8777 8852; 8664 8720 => 0.01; 36.1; 32.9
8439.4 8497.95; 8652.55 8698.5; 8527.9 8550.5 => 0.06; 35.5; 33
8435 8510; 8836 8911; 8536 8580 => 0.03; 35.3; 32.3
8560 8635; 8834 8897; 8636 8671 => 0.04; 34.7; 32.3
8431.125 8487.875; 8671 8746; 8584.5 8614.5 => 0.00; 35.8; 33.7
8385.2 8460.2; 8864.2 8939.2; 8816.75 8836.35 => -0.01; 36.1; 32.2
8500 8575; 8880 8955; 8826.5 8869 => 0.02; 34.4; 32.2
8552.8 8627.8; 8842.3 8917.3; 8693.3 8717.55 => -0.01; 34.6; 32.2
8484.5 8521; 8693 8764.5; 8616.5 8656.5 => -0.02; 34.9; 33.4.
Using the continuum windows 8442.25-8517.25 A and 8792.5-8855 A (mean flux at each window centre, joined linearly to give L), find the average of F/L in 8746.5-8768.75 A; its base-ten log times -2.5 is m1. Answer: 0.02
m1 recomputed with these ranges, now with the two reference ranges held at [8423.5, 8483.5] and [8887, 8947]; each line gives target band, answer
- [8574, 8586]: 0.01 mag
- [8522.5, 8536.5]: 0.00 mag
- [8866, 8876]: 0.03 mag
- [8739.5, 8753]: 0.04 mag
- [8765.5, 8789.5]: -0.01 mag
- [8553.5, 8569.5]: 0.01 mag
